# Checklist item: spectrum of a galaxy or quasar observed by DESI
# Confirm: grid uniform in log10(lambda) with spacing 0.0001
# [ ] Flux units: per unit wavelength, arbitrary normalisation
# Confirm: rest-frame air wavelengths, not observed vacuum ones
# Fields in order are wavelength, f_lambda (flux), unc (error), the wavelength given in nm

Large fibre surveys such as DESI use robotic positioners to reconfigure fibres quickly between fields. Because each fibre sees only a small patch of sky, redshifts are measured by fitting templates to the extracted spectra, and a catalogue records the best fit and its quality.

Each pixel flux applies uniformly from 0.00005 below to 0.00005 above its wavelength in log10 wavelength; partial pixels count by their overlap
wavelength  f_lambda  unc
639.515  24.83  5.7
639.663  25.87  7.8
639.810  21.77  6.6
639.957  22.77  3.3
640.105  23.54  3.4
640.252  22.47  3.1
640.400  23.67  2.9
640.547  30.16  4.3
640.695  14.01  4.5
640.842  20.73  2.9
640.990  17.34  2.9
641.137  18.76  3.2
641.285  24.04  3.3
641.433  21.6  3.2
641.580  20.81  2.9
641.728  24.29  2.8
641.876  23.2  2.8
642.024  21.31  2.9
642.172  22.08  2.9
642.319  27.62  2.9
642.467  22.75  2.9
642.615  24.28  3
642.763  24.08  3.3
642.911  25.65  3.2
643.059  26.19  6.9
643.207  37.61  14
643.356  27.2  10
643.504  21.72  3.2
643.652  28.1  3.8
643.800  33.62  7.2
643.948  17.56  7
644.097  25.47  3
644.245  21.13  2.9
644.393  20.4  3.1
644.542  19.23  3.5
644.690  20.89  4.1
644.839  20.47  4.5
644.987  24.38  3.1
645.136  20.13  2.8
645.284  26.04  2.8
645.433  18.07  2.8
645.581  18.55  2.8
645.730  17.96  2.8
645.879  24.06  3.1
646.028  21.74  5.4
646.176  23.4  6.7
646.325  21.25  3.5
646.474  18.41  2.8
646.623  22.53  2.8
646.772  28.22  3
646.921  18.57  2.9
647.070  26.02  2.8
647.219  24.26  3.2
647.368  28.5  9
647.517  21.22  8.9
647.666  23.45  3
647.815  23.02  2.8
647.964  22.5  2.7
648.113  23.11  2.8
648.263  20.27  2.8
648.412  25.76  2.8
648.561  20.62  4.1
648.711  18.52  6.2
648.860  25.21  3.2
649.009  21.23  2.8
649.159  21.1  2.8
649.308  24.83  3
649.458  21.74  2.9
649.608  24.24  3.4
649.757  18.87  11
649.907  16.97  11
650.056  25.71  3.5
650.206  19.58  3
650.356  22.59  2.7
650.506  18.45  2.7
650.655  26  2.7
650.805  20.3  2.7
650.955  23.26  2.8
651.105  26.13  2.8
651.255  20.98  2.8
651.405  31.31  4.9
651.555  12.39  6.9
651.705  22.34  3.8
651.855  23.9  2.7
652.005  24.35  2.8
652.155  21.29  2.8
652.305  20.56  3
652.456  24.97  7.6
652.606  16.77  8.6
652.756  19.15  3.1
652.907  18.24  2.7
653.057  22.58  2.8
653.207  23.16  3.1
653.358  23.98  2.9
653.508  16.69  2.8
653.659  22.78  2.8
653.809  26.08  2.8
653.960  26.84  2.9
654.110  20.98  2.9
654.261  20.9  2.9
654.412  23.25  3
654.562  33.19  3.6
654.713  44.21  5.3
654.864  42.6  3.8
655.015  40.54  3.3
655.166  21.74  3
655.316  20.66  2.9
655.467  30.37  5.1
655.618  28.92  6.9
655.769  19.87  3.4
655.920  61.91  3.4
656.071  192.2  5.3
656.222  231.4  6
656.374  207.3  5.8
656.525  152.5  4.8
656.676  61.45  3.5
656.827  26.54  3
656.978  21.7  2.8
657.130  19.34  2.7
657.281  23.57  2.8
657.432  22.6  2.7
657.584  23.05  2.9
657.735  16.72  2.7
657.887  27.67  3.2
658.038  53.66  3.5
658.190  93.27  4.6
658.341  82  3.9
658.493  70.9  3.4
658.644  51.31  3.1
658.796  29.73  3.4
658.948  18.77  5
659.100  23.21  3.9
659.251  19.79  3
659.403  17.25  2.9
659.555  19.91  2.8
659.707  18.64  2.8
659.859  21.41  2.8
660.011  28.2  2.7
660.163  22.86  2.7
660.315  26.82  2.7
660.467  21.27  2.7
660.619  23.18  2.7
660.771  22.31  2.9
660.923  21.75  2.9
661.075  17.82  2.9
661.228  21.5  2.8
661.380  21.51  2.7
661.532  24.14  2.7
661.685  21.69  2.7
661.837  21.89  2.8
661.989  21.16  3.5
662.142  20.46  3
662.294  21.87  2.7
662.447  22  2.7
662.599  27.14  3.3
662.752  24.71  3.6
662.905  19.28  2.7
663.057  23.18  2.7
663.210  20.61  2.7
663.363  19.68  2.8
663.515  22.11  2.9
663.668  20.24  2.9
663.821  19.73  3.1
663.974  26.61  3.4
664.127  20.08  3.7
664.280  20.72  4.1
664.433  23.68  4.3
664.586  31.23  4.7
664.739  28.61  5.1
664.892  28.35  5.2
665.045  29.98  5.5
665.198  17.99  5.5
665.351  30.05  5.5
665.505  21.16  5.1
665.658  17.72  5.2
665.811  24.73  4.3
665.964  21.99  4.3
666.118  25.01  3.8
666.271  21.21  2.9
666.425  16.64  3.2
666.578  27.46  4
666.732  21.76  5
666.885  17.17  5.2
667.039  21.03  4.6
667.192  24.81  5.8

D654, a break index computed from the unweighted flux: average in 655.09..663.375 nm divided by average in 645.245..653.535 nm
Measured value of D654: 1.85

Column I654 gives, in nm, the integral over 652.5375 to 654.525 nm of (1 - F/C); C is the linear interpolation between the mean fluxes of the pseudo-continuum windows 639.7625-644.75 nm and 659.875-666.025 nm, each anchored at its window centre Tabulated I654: 0.11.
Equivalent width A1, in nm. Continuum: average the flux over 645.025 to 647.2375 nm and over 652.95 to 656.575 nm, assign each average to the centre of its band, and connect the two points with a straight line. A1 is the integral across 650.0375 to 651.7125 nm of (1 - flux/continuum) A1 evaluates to 0.75 nm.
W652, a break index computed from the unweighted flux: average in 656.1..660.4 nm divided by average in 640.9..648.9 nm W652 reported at 2.28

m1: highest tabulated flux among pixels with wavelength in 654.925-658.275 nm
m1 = 231.4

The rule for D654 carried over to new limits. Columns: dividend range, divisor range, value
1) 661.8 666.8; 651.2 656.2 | 0.69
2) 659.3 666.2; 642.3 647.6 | 0.97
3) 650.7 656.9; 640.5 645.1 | 1.85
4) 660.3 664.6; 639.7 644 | 0.93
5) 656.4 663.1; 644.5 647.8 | 1.48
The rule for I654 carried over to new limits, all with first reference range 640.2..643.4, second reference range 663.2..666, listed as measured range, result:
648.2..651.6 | 0.214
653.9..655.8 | -0.439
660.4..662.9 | 0.156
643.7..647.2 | 0.211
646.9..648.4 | 0.014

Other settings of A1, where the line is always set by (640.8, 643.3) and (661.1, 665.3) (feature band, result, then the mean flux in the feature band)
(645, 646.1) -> 0.12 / 21.1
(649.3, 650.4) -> 0.09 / 21.6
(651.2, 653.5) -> 0.17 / 21.6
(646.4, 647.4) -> 0.00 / 23.6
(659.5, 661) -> 0.03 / 22.7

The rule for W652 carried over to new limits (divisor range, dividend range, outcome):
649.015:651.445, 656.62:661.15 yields 1.40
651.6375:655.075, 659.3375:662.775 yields 0.88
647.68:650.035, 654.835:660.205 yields 2.36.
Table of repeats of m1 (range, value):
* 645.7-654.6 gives 33.19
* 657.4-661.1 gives 93.27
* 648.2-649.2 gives 25.76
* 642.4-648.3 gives 37.61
